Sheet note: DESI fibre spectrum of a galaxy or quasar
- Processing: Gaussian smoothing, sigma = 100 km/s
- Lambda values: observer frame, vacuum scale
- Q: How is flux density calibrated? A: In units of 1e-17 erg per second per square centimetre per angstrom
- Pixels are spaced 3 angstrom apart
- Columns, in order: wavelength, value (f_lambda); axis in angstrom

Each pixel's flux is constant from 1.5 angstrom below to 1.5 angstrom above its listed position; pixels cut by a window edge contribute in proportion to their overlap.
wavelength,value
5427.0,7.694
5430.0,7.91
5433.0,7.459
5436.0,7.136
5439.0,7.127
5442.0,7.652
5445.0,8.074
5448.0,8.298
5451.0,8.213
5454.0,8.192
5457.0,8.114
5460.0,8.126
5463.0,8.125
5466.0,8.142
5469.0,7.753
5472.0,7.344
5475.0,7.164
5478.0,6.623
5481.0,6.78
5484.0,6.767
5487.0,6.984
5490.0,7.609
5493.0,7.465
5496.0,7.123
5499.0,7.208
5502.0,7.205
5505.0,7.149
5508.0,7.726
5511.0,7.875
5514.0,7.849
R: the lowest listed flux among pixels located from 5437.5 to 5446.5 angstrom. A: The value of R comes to 7.127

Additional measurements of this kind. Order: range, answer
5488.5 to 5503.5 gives 7.123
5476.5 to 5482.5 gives 6.623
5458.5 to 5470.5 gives 7.753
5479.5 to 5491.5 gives 6.767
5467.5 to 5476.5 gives 7.164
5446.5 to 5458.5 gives 8.114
